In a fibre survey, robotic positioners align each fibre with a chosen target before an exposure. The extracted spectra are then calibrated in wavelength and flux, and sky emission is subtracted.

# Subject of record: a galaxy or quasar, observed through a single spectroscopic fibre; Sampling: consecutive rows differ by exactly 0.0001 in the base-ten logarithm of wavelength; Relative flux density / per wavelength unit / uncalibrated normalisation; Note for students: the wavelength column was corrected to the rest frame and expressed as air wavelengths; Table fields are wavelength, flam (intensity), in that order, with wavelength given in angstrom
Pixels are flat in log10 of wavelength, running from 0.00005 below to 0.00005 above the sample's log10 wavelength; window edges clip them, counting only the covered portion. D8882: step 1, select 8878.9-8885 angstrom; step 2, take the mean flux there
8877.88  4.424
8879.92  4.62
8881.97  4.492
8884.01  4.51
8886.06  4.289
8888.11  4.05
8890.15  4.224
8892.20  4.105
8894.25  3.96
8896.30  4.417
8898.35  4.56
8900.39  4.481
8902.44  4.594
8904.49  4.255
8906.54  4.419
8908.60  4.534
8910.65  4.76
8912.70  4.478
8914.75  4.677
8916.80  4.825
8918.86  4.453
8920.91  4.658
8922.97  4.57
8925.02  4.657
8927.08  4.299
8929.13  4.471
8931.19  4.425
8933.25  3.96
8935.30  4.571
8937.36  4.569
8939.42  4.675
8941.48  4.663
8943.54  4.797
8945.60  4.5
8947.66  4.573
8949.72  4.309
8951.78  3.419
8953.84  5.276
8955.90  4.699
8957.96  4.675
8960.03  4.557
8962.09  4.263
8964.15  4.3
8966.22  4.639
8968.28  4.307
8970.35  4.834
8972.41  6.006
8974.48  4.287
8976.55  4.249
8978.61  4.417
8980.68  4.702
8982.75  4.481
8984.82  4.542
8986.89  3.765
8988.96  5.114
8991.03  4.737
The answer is 4.54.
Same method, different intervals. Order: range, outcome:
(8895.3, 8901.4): 4.49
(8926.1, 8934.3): 4.29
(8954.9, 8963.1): 4.55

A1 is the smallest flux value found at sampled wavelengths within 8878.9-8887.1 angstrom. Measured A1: 4.289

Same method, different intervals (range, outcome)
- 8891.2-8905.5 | 3.96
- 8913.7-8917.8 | 4.677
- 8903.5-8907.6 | 4.255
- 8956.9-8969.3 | 4.263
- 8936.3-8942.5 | 4.569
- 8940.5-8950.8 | 4.309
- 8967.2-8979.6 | 4.249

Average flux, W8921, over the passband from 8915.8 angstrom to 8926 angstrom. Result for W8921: 4.63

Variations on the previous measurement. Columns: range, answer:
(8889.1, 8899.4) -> 4.26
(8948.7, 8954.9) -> 4.34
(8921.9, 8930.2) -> 4.5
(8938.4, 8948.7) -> 4.64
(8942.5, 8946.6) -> 4.65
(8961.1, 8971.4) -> 4.47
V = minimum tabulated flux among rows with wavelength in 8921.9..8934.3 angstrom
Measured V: 3.96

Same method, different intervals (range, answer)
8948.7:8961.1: 3.419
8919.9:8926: 4.57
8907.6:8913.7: 4.478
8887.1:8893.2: 4.05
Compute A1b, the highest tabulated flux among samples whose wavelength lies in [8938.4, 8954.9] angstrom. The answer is 5.276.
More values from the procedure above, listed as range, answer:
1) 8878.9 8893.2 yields 4.62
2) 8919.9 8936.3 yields 4.658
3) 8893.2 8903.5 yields 4.594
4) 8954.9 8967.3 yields 4.699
